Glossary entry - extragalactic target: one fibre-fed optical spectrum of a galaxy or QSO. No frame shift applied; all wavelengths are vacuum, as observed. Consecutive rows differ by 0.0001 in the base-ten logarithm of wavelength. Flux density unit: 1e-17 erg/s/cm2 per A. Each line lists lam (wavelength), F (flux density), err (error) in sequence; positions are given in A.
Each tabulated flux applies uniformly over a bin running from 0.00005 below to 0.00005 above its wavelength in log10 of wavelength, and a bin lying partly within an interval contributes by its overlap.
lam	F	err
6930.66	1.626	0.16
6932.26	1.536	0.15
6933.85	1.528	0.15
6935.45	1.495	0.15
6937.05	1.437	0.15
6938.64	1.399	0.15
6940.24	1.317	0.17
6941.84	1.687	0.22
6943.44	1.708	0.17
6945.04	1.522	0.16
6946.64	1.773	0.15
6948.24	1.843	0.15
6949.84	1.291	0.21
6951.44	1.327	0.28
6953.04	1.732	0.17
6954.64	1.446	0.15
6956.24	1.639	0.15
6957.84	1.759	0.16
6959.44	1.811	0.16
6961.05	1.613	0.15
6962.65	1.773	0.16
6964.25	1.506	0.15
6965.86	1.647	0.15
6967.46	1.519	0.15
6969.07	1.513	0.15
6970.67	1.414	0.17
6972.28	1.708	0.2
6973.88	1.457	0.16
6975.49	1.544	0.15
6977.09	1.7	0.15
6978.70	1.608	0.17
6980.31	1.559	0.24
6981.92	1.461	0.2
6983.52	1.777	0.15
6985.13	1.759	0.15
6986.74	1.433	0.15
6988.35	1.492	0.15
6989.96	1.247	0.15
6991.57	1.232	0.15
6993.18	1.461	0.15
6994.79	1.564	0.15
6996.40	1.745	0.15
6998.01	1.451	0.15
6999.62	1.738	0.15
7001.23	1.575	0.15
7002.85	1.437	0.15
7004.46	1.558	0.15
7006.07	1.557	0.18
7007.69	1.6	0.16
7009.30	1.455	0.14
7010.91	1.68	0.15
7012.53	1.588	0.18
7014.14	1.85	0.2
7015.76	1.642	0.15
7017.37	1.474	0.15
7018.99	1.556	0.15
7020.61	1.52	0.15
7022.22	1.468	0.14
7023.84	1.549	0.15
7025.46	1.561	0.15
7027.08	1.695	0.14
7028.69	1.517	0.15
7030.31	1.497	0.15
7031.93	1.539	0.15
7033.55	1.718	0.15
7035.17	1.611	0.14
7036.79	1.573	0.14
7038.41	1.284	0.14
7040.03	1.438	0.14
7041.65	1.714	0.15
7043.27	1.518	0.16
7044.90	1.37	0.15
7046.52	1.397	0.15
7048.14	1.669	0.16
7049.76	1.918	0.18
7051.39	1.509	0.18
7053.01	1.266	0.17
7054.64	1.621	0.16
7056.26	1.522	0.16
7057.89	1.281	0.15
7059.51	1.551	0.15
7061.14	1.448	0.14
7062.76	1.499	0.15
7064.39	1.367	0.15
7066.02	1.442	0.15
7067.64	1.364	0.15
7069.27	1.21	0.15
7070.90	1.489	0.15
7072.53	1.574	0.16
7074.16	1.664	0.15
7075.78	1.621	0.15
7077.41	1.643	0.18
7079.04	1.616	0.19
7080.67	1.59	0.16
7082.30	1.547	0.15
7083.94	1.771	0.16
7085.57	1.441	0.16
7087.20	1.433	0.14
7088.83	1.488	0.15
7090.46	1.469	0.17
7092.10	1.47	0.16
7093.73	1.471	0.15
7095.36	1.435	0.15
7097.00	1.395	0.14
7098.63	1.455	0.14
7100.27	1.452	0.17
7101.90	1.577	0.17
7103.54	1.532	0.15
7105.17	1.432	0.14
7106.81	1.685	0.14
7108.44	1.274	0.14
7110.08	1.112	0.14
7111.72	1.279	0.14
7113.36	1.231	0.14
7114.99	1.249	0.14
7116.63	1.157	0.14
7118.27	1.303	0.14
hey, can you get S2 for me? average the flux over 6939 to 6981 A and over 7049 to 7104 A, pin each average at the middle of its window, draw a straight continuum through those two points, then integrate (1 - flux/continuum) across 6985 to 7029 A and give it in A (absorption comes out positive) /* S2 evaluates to 0.22 A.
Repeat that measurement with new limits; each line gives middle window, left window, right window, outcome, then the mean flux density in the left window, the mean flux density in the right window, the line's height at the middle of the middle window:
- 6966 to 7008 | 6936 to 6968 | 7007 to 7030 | 1.07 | 1.59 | 1.58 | 1.58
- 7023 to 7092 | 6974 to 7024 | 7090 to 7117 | -2.70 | 1.56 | 1.4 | 1.47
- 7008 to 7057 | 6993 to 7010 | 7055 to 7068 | -1.85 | 1.56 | 1.44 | 1.5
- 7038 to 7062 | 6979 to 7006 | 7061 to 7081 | 0.10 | 1.53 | 1.5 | 1.51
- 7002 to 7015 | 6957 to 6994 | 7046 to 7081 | -0.39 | 1.56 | 1.51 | 1.54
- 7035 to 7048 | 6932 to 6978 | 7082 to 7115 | 0.02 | 1.57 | 1.44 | 1.49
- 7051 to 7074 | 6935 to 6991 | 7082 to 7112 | 0.68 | 1.57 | 1.46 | 1.49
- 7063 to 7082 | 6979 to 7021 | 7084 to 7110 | -0.25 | 1.56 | 1.47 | 1.49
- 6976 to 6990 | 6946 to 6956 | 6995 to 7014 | 0.05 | 1.57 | 1.59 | 1.58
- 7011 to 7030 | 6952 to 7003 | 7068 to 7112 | -0.55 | 1.57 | 1.49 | 1.54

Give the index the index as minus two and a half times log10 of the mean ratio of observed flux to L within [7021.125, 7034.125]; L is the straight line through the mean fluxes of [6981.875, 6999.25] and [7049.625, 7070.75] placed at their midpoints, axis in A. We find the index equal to -0.06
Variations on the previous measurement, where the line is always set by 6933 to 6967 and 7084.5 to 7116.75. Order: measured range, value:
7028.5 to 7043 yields -0.04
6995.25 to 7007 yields -0.04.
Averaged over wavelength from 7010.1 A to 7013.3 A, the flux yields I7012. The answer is 1.63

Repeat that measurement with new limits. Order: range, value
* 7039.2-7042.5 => 1.58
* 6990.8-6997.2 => 1.5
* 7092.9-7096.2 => 1.45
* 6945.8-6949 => 1.8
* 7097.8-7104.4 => 1.5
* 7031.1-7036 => 1.62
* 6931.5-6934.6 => 1.54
